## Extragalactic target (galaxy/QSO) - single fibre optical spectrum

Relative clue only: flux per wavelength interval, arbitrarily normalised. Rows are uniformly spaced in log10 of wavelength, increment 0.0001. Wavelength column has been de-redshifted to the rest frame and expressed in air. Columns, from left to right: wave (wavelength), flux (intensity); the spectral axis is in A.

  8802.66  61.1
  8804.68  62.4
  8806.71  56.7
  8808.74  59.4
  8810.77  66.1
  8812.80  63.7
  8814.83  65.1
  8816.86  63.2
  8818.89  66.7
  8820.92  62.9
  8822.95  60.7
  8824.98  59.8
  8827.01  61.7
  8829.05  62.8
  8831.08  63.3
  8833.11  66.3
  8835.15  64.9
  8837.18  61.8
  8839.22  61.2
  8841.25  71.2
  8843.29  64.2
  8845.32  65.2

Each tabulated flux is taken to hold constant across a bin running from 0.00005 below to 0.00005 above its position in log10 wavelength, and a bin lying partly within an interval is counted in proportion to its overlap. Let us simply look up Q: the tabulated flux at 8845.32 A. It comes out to 65.2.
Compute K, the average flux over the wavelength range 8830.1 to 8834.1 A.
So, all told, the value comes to 64.9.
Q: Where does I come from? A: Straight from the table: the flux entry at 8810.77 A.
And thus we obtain 66.1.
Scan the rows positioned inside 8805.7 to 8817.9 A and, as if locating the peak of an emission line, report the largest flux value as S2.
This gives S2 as 66.1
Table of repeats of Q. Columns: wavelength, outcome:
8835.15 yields 64.9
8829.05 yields 62.8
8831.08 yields 63.3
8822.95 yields 60.7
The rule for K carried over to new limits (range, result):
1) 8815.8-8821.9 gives 64.3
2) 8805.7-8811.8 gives 60.7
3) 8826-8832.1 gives 62.6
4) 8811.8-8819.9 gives 64.7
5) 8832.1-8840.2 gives 63.5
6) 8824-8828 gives 60.8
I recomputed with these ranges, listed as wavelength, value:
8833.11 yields 66.3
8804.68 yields 62.4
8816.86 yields 63.2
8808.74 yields 59.4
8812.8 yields 63.7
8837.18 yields 61.8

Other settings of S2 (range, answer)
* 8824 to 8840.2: 66.3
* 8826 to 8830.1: 62.8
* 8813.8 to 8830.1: 66.7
